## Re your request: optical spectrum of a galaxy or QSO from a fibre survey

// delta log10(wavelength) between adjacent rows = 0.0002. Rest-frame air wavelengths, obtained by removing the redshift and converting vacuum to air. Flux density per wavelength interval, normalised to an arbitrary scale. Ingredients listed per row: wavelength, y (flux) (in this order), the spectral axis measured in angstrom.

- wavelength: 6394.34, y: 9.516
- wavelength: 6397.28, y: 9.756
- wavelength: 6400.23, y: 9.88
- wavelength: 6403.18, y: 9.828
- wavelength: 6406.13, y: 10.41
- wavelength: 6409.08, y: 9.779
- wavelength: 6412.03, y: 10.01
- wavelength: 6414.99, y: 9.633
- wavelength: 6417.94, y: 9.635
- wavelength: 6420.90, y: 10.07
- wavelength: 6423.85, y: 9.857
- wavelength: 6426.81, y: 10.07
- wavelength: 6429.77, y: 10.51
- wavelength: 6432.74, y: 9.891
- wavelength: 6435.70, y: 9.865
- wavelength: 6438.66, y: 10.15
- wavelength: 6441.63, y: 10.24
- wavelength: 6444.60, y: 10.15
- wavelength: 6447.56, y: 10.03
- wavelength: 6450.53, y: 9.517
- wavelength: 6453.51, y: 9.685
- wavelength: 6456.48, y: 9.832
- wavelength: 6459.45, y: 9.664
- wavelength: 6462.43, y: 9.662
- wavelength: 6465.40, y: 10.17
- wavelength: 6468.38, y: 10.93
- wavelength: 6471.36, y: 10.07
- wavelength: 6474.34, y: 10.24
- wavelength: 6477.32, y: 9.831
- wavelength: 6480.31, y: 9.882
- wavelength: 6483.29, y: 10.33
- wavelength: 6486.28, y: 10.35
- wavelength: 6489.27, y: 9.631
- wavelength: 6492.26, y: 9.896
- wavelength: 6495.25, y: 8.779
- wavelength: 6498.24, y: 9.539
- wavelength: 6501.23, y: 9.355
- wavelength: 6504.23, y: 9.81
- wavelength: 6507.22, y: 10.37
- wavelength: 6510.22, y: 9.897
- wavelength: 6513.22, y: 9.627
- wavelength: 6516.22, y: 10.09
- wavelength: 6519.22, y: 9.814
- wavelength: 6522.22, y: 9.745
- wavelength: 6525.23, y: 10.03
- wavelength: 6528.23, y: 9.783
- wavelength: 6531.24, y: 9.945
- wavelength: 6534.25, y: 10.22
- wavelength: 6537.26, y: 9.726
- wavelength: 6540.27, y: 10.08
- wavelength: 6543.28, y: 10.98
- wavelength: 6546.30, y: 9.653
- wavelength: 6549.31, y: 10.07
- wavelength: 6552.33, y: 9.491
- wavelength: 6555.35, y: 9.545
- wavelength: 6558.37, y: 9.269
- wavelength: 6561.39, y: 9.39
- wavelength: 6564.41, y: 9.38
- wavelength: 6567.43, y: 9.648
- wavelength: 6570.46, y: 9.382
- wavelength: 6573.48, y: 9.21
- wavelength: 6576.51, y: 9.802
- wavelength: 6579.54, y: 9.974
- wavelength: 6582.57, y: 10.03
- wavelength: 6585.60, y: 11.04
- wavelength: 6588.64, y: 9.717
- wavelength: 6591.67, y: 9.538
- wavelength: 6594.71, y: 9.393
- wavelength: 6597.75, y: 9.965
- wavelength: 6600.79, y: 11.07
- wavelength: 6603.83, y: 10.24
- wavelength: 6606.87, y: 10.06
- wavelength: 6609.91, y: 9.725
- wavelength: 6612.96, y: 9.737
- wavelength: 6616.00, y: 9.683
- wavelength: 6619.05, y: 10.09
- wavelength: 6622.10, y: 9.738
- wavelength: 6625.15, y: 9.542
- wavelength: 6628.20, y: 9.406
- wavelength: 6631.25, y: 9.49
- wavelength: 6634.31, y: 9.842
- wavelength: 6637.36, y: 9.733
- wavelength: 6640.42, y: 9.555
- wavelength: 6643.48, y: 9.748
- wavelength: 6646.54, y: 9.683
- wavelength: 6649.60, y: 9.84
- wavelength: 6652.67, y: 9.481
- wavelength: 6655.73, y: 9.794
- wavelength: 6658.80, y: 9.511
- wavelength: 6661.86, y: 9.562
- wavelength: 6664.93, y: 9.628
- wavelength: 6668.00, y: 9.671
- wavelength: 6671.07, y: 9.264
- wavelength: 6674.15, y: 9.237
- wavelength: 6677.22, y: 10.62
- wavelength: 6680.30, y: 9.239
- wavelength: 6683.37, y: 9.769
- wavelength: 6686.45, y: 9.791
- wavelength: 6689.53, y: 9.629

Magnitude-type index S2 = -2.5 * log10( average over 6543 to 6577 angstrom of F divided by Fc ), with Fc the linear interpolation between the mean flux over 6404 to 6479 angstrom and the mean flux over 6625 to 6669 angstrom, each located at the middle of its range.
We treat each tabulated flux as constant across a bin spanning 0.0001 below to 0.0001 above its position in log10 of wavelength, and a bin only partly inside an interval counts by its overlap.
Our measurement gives 0.02 mag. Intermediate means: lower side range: 9.99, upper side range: 9.64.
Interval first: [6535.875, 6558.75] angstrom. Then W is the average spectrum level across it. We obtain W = 9.88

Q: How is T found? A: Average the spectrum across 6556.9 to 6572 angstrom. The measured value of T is 9.42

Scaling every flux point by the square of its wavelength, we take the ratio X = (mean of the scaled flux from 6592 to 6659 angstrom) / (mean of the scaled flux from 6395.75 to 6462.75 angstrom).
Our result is 1.05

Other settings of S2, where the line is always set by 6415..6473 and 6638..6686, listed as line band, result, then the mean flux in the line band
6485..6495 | 0.013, 9.8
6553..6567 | 0.043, 9.42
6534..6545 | -0.043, 10.2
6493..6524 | 0.020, 9.71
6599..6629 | -0.024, 9.94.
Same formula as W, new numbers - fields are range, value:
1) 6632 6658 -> 9.69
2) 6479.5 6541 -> 9.85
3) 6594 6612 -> 10.1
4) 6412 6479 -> 9.99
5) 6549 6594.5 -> 9.68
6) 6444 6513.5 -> 9.89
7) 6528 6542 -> 9.98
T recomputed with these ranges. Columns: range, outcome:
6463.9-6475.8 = 10.4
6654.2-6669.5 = 9.64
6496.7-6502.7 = 9.45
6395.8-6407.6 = 9.97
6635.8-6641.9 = 9.65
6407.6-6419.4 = 9.77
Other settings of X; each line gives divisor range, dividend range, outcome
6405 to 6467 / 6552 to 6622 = 1.03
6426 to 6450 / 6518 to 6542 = 1.01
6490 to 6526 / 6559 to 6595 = 1.02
